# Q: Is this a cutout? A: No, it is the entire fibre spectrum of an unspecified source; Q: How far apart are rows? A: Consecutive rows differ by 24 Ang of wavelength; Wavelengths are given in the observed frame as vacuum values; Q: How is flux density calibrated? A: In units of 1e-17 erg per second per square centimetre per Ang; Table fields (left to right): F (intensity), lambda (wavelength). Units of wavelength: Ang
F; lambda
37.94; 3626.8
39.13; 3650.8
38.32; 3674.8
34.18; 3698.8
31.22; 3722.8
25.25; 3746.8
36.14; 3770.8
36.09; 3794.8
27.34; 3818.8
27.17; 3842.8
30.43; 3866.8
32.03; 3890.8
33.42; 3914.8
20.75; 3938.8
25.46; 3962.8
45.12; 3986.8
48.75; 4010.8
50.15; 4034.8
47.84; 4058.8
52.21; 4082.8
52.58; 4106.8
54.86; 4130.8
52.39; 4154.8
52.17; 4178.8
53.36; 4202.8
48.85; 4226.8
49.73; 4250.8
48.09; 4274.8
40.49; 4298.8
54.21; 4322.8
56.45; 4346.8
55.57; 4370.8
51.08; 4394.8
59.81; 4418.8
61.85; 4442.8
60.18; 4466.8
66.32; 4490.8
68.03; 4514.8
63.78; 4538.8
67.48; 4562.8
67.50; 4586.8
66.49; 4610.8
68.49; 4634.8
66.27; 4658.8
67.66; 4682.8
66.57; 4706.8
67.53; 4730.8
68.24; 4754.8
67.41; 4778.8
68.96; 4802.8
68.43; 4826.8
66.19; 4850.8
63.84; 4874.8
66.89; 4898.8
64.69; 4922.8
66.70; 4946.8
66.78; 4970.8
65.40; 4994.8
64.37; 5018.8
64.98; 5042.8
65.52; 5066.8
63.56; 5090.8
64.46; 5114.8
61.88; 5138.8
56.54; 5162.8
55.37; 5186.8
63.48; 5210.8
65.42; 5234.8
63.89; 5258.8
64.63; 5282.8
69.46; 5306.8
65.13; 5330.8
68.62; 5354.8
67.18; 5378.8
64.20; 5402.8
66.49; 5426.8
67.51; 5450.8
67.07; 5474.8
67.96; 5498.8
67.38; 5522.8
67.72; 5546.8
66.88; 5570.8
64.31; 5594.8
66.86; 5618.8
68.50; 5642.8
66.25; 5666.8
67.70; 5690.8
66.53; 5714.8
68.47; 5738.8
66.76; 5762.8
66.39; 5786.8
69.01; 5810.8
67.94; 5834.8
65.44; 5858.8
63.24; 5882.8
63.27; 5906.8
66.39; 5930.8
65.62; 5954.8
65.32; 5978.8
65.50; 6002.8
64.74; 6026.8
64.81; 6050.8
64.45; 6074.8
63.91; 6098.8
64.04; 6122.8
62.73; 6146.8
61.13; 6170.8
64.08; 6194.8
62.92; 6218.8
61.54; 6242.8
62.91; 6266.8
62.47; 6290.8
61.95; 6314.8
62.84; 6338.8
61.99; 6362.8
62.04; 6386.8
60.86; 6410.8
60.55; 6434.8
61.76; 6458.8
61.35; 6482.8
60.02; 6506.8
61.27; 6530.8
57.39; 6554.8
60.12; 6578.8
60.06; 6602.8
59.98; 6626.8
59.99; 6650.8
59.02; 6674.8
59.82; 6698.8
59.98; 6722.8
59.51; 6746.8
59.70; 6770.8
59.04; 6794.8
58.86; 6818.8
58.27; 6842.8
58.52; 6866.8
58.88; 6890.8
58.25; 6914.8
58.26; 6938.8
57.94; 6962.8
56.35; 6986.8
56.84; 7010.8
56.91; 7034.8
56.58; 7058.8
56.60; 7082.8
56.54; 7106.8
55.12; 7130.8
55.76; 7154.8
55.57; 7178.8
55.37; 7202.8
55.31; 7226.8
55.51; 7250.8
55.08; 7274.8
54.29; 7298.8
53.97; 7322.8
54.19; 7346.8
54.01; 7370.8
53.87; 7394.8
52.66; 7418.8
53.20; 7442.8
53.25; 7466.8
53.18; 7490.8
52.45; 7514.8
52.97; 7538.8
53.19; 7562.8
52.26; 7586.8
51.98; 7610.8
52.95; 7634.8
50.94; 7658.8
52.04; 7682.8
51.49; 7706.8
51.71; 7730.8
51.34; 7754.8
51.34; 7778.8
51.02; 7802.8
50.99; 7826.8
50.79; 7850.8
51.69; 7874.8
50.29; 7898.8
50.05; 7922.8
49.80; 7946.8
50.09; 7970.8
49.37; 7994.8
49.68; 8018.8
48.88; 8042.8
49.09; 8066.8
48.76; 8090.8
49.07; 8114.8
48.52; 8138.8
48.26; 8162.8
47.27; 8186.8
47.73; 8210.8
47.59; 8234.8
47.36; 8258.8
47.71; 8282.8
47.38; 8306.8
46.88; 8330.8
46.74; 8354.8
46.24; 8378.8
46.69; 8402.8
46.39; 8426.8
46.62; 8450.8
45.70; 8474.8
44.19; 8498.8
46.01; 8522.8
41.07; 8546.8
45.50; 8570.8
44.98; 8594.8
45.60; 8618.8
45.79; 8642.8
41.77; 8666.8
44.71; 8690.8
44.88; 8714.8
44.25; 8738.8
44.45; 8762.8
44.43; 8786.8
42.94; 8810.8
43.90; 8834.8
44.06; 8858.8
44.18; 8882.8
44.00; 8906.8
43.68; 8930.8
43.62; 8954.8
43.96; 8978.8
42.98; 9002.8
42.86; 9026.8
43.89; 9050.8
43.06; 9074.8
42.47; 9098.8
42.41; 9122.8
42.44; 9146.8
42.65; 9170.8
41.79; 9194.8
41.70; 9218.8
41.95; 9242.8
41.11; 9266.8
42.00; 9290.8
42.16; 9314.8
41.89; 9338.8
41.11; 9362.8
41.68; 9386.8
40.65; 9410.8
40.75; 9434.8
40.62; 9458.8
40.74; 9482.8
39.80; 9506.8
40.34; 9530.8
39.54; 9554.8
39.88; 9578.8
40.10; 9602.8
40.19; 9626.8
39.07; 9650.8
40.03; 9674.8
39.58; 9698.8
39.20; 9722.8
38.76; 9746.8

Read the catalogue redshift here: 0.000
